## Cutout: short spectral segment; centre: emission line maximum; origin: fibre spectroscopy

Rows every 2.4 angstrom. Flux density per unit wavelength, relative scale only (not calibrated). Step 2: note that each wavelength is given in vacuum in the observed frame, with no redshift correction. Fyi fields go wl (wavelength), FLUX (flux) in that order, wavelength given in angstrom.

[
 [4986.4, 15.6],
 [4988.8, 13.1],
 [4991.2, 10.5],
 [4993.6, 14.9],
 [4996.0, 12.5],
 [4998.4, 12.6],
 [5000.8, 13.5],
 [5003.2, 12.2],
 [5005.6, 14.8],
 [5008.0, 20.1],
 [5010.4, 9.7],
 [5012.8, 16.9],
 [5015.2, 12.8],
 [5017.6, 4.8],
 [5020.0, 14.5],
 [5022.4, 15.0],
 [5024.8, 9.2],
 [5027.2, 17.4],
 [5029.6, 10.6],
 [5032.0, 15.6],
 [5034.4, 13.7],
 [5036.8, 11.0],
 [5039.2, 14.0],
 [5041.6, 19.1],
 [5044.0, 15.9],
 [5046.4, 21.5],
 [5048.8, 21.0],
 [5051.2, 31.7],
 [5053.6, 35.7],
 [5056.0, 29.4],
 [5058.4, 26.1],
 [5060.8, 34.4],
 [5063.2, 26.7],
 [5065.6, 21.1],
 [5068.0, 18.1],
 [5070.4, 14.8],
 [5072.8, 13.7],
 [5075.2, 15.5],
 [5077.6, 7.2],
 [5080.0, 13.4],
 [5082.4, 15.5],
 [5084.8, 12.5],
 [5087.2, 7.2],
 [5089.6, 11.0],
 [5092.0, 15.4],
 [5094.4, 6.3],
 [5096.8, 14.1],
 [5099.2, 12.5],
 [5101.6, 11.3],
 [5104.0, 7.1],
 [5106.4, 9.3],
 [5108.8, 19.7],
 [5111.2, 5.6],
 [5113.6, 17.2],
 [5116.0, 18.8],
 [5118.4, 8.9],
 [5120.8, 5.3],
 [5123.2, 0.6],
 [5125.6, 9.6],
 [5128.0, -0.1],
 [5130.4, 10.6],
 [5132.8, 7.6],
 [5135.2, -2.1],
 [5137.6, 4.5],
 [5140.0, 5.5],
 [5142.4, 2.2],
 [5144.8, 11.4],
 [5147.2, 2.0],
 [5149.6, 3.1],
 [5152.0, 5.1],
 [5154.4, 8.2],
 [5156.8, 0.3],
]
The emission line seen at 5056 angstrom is C IV 1549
